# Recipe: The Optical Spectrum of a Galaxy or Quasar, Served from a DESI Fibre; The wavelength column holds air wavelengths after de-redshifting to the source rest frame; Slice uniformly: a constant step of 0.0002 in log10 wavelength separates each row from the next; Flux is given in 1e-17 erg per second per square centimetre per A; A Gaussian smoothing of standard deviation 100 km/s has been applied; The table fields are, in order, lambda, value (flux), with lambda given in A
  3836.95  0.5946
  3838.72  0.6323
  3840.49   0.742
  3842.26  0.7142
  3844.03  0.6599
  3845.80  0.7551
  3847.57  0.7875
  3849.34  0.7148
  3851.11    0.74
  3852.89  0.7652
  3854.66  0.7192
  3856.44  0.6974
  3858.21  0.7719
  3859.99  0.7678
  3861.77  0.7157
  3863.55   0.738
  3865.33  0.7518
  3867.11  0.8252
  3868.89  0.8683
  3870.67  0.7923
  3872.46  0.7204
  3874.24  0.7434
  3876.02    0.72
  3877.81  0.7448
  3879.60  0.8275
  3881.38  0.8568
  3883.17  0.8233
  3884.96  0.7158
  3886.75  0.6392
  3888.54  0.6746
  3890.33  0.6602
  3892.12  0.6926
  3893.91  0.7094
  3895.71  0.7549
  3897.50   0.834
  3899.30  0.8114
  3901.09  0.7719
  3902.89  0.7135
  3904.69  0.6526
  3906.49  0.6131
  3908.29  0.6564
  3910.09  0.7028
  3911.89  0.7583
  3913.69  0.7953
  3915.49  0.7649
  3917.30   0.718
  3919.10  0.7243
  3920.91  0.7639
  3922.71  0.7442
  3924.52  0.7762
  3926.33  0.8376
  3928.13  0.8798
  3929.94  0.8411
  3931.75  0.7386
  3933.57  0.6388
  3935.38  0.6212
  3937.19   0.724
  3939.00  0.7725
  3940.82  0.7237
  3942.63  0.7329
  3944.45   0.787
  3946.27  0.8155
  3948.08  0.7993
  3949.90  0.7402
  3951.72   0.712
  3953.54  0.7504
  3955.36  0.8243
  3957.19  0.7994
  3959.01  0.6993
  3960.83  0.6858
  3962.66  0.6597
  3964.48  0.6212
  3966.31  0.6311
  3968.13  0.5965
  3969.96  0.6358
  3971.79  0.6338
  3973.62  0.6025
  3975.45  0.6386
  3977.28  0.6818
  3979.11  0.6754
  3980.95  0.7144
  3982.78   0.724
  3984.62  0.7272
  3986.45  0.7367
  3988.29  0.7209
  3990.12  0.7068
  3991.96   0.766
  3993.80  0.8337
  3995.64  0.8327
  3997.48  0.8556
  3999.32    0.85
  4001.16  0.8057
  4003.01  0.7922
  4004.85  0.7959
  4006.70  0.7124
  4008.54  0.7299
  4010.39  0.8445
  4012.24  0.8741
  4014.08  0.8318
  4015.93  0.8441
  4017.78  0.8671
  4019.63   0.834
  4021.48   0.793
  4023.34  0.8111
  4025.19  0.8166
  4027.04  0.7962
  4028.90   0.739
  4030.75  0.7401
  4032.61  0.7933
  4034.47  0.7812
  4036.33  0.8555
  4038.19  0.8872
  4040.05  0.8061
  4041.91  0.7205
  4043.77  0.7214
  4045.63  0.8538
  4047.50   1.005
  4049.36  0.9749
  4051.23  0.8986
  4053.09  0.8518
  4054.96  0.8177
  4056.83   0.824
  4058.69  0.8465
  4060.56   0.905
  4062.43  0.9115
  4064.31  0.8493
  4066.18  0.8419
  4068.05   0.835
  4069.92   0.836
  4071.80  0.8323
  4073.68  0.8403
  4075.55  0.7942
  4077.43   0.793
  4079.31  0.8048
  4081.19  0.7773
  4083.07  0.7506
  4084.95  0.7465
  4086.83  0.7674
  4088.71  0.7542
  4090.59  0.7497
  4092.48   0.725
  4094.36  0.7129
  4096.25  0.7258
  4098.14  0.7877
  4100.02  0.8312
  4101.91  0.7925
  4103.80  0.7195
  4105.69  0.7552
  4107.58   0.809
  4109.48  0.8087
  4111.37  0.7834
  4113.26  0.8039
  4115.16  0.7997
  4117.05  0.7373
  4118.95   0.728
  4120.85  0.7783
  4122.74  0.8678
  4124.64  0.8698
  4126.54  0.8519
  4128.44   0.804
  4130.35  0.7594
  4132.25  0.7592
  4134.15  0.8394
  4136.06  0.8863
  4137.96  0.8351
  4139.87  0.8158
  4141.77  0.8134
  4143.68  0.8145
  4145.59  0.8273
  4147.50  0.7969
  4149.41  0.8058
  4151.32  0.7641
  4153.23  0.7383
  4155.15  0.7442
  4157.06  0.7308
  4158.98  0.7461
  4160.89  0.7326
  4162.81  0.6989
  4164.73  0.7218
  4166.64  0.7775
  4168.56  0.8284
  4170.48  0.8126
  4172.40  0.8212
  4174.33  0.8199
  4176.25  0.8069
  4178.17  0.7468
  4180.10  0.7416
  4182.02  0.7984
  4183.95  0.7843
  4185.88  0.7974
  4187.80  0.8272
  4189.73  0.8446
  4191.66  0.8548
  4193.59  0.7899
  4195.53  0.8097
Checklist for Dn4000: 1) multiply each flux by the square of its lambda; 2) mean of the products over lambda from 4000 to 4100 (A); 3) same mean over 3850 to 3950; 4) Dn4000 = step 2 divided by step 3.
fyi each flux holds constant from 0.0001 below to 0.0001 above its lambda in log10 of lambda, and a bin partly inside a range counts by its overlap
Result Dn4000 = 1.17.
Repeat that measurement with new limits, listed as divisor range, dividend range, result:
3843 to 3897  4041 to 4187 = 1.21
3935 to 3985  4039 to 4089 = 1.24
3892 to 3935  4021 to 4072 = 1.20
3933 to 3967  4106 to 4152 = 1.22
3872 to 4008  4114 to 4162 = 1.19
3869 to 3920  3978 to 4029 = 1.13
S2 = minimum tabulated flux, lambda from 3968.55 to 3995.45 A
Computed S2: 0.6025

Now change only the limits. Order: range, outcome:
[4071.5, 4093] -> 0.725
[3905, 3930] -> 0.6131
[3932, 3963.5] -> 0.6212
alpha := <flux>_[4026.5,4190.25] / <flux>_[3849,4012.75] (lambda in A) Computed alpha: 1.08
